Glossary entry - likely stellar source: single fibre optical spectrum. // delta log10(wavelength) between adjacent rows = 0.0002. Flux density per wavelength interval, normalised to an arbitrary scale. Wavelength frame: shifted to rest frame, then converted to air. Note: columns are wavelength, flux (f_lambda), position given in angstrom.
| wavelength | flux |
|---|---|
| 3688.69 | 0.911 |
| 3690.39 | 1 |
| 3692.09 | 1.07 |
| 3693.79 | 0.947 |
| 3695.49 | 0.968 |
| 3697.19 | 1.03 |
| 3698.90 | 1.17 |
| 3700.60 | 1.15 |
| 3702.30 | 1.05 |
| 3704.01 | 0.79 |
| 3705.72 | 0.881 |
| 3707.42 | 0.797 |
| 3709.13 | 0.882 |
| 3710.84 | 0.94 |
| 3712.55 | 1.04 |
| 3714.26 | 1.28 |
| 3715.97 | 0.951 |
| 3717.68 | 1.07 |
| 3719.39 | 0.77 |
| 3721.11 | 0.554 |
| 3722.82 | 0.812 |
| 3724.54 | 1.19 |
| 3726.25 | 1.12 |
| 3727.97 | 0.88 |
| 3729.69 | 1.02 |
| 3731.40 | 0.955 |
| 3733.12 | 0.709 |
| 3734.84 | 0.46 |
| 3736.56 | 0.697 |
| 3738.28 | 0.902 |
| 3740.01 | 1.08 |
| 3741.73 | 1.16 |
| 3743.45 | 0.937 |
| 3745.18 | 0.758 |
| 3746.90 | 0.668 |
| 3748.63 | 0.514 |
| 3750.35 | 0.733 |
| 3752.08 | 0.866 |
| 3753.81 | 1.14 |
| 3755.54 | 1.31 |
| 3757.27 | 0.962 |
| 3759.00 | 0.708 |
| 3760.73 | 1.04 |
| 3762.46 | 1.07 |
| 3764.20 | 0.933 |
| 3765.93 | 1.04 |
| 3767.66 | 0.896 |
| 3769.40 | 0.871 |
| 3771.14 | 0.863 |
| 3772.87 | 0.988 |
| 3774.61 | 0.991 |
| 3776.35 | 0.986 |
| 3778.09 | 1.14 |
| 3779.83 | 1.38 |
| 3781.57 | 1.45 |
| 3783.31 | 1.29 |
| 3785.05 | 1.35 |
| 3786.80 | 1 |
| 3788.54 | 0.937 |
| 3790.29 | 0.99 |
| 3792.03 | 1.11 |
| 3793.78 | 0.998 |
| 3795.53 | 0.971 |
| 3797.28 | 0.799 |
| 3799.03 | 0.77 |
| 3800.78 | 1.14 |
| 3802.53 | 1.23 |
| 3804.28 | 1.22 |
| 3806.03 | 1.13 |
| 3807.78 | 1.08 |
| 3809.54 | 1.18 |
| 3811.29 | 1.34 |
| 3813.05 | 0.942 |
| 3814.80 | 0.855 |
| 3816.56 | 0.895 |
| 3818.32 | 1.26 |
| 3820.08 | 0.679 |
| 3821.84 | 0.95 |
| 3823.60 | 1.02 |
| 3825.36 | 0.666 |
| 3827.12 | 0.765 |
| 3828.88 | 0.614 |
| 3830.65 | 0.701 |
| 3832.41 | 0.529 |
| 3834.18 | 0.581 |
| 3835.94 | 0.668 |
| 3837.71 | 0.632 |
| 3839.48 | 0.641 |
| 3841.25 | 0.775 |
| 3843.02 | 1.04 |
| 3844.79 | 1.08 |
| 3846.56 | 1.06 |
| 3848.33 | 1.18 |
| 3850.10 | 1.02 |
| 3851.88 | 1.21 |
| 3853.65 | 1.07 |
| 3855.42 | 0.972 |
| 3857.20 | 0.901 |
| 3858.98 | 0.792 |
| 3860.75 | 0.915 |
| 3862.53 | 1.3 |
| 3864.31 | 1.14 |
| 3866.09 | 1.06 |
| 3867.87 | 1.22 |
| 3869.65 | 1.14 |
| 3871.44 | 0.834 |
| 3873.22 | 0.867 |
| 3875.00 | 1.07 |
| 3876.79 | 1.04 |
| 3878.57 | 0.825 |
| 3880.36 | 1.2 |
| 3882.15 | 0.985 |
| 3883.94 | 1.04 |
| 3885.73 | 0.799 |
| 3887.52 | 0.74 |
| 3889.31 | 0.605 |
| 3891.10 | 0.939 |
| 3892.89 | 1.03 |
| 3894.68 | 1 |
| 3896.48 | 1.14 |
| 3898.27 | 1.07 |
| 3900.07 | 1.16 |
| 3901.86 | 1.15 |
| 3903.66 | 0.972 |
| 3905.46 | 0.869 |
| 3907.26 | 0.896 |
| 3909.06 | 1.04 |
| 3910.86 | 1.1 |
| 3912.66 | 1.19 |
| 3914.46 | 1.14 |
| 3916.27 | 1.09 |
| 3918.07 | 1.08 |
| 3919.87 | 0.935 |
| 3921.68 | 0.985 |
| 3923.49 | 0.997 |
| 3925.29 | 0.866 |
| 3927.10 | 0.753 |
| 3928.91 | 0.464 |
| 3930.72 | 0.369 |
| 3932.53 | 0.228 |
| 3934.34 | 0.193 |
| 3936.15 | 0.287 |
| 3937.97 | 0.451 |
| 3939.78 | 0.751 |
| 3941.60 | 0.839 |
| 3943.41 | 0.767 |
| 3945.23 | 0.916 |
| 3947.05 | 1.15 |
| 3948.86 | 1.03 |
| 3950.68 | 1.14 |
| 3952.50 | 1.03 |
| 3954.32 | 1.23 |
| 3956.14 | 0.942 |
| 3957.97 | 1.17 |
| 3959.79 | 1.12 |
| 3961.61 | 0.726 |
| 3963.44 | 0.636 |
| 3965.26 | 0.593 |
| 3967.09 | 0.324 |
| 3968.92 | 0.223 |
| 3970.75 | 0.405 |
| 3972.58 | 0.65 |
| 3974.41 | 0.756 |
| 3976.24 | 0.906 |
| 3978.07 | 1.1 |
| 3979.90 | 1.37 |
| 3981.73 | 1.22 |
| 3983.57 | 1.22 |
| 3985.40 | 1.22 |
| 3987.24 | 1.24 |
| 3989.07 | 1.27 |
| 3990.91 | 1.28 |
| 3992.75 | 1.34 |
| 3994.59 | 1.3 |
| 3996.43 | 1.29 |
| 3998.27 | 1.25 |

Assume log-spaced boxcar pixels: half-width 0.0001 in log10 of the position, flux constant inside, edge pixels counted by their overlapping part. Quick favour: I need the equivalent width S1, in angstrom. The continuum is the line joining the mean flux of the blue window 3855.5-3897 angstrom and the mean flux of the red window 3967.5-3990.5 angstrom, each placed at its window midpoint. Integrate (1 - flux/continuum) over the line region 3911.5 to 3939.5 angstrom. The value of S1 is 6.7 angstrom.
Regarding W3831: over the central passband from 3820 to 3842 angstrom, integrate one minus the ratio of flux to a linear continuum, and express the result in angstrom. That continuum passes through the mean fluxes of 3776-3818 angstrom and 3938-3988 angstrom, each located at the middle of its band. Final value 7.2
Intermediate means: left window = 1.09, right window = 0.905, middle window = 0.71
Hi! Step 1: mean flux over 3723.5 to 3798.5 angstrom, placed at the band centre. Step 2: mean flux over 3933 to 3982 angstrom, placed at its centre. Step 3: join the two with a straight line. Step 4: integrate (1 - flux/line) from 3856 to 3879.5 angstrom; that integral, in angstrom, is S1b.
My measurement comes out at -3.4 angstrom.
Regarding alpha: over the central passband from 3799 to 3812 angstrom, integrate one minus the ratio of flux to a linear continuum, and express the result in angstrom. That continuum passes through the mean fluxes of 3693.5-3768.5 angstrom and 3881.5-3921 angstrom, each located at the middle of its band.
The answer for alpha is -2.7 angstrom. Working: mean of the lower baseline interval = 0.928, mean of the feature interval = 1.16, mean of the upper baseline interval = 0.999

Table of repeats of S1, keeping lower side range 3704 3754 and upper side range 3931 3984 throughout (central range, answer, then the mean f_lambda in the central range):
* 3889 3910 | -4.6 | 1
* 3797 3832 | -4.4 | 0.959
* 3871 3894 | -2.7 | 0.924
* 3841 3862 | -4.4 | 1.01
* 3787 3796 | -1.5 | 1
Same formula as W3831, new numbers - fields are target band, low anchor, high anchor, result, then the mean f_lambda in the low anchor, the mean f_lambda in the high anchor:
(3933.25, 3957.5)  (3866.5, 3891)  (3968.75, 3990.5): 3.9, 0.953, 0.998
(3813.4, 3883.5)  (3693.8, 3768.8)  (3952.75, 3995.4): 1.4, 0.927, 0.968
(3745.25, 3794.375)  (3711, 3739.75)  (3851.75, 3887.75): -3.5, 0.905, 1.01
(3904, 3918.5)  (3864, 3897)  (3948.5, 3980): -1.9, 0.978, 0.836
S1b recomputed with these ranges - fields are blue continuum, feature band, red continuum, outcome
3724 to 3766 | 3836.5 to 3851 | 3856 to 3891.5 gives 0.51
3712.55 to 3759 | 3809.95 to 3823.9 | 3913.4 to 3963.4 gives -1.93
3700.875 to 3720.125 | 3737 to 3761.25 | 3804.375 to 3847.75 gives 0.69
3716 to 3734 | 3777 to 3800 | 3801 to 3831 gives -3.17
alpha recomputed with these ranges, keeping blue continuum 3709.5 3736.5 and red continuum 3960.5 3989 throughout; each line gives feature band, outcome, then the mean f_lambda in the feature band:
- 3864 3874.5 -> -1.9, 1.04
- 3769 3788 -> -4.8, 1.12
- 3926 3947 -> 7.0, 0.575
